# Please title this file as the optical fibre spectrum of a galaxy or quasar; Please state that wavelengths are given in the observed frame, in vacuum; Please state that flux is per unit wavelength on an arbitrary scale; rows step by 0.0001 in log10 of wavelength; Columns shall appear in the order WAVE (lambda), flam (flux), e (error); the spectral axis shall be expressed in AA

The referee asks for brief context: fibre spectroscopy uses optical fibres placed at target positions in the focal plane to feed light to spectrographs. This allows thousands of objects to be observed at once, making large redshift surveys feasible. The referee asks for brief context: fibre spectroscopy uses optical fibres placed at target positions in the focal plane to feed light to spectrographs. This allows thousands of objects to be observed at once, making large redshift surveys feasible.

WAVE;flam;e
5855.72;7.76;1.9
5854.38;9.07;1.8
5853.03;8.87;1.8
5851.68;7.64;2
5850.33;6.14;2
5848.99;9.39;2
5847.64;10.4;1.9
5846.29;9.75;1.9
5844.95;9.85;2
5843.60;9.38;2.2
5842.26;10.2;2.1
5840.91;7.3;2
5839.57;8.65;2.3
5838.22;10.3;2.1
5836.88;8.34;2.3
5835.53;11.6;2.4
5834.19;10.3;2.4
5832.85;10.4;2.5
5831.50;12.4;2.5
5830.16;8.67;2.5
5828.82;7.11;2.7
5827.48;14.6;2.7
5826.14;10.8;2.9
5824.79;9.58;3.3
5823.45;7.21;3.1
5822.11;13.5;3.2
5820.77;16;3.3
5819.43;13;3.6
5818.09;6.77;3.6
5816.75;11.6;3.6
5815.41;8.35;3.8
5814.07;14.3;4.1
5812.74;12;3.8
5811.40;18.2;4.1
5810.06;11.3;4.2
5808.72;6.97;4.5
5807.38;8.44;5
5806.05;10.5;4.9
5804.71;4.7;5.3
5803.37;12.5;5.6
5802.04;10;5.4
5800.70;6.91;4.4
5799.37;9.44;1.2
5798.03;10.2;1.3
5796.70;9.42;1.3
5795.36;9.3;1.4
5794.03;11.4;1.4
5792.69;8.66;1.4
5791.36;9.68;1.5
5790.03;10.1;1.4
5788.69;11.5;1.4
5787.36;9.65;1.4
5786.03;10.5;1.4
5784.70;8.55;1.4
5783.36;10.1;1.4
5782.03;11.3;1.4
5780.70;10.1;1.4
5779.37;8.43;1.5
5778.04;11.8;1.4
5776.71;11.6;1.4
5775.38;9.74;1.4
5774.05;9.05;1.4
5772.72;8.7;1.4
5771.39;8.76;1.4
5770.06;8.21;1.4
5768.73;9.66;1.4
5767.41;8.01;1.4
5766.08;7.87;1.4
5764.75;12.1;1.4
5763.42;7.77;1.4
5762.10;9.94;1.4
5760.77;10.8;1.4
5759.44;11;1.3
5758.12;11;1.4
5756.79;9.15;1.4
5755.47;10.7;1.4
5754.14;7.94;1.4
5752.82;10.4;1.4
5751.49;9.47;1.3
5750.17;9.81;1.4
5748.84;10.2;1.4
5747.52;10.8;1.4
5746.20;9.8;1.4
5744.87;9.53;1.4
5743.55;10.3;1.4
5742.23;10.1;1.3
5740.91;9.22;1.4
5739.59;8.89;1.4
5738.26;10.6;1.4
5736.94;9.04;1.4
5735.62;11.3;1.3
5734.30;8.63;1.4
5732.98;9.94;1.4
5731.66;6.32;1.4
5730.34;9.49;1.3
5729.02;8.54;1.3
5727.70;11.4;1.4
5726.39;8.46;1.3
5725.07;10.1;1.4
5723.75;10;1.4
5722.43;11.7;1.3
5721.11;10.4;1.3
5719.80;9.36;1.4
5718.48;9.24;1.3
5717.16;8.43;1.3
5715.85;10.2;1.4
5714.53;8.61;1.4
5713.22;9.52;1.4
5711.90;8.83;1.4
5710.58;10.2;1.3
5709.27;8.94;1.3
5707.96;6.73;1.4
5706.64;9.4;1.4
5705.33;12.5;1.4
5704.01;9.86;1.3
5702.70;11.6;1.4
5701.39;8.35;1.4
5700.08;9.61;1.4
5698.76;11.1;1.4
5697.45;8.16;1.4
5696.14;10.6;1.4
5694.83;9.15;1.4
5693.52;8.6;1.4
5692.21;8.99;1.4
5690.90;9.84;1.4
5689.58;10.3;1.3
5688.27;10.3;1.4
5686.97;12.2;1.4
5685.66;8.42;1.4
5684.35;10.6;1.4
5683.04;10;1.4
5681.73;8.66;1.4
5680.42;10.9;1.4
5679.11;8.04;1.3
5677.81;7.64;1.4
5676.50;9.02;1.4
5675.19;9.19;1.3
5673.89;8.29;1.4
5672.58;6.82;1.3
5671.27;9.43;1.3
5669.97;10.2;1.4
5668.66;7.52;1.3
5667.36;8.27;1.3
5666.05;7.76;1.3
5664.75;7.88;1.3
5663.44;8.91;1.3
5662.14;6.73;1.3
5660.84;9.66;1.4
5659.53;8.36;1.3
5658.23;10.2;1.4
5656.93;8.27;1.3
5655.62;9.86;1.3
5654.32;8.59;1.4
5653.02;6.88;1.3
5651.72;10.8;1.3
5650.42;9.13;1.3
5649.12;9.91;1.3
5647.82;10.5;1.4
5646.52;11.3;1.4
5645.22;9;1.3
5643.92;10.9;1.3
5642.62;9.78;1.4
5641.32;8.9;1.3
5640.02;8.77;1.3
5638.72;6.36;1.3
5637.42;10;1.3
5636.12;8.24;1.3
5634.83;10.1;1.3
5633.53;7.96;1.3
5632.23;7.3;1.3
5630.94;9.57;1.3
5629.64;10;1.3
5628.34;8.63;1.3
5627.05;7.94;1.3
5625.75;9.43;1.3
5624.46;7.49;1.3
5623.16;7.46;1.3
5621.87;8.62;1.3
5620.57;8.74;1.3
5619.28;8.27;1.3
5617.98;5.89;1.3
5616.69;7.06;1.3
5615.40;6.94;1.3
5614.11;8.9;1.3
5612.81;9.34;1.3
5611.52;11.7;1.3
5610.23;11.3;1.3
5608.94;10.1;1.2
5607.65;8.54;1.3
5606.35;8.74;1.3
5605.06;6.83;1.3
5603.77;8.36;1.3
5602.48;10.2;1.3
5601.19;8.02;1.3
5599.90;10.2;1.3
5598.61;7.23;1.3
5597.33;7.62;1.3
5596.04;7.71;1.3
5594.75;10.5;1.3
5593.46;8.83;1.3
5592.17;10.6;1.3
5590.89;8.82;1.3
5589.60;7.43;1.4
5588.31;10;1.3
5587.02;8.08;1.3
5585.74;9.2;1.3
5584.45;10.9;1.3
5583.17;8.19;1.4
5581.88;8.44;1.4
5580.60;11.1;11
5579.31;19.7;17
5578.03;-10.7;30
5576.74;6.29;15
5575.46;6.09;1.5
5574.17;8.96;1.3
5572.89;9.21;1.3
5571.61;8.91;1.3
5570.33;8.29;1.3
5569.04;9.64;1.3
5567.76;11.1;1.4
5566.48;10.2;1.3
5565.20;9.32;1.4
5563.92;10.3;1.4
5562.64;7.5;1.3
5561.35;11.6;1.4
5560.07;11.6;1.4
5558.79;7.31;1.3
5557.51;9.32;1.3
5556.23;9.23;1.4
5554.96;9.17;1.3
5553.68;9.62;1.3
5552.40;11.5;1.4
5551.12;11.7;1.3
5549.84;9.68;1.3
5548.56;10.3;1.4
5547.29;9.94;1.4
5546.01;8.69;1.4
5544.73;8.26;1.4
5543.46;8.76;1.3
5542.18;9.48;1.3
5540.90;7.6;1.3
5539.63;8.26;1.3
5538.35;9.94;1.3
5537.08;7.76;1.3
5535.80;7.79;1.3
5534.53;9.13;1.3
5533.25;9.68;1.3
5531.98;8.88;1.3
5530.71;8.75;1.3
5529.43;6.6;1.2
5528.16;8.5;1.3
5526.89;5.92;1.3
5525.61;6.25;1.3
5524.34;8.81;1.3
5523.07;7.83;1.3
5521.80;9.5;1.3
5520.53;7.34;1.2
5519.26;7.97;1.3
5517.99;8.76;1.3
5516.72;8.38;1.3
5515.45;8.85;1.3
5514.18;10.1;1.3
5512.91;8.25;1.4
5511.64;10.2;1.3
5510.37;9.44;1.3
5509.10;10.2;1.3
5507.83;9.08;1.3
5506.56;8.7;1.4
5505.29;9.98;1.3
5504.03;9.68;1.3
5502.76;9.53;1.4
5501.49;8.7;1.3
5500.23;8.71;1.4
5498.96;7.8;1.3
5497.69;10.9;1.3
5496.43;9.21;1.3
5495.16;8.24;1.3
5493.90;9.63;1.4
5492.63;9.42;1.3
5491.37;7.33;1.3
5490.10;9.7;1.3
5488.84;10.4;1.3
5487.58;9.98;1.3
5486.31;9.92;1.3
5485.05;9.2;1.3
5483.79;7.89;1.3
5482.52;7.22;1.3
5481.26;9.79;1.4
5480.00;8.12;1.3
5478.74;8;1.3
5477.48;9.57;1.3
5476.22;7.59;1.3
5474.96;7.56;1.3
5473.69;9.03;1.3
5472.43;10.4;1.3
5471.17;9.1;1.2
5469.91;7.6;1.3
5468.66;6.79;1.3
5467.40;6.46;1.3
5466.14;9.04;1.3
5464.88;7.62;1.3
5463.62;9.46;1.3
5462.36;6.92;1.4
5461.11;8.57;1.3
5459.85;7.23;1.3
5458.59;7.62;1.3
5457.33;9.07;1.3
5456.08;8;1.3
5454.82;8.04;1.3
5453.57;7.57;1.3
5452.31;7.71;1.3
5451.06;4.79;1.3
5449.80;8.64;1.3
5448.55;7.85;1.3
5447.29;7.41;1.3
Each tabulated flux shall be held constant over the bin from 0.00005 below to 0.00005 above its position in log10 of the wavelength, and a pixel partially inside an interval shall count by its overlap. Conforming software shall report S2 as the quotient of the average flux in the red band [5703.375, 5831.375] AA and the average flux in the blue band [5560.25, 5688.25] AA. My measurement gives 1.1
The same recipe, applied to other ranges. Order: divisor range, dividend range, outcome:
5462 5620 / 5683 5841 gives 1.13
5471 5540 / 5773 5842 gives 1.17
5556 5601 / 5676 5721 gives 1.08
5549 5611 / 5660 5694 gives 1.00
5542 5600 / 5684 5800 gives 1.08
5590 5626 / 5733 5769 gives 1.13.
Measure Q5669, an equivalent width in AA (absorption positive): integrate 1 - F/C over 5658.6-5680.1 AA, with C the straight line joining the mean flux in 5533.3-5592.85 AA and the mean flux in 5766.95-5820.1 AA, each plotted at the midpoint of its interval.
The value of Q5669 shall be 2.4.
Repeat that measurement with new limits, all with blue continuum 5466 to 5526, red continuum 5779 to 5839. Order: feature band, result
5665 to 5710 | 1.98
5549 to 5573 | -1.69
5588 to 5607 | 1.19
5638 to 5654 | 0.33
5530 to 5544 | 0.44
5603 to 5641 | 3.38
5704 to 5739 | 1.30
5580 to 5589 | -0.16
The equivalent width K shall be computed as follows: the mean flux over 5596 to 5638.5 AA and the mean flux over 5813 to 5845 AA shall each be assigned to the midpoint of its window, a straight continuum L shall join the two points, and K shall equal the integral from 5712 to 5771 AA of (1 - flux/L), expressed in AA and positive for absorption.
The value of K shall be 0.41 AA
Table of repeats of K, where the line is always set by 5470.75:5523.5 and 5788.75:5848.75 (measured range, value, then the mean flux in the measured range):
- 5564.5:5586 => 1.79 AA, 8.51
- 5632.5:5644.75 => 0.75 AA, 8.94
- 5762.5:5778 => 1.09 AA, 9.34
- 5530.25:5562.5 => -0.55 AA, 9.33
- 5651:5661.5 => 0.58 AA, 9.08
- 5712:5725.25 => 0.19 AA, 9.7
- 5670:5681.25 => 1.08 AA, 8.75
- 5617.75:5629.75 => 1.55 AA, 8.25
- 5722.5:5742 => 0.77 AA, 9.51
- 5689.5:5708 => 0.07 AA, 9.73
